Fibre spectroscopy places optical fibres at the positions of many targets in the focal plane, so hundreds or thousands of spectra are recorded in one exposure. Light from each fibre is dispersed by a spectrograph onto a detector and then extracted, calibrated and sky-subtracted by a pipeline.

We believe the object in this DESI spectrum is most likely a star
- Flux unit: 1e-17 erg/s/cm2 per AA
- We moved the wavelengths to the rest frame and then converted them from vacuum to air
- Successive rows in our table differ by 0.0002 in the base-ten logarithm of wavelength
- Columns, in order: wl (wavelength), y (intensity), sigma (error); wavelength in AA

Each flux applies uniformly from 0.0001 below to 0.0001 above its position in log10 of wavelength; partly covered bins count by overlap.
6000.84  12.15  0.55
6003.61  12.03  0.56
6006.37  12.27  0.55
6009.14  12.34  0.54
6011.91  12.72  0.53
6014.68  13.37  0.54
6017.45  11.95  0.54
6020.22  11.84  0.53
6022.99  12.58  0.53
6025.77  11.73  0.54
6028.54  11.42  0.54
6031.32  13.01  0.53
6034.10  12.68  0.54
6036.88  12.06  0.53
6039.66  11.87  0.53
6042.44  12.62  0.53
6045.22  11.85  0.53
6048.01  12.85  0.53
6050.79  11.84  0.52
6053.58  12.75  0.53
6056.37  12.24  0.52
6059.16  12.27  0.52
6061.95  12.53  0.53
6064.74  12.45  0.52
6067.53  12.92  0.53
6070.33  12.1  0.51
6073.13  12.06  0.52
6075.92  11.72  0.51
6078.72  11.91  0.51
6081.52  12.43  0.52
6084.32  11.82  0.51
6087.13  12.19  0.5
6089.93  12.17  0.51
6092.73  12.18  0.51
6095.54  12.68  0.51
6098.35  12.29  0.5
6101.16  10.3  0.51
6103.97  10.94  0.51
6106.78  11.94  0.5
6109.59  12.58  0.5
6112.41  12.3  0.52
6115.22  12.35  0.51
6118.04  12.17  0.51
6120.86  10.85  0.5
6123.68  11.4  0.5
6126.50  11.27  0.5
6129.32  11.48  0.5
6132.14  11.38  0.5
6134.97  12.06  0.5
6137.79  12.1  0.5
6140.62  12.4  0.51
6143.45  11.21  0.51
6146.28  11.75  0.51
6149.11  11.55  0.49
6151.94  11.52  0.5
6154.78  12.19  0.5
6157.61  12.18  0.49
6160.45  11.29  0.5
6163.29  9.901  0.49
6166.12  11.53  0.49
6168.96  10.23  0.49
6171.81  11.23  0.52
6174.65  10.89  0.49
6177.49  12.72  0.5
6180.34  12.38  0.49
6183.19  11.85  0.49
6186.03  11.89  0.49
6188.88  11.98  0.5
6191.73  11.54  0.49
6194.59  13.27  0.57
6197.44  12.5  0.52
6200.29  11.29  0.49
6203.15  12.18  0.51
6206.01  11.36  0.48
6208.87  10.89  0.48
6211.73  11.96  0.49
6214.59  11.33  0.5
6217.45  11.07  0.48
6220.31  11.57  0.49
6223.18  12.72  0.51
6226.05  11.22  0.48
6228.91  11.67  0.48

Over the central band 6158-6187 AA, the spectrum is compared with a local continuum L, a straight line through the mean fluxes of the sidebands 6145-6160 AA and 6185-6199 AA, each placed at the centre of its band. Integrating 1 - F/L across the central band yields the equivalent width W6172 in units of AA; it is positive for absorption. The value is 1.5 AA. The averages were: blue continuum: 11.8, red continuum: 12.2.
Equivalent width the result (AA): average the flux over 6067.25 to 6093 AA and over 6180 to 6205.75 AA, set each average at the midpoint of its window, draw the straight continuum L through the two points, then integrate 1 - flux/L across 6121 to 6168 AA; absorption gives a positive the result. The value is 2.1 AA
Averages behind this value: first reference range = 12.1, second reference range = 12.1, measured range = 11.5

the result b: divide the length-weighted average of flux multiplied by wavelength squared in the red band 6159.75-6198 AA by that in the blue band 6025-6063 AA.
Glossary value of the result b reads 0.99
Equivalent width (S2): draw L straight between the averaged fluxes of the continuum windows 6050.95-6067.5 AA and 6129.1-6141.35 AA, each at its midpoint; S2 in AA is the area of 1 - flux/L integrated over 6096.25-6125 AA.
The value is 0.8 AA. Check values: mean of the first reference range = 12.4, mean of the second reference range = 11.9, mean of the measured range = 11.7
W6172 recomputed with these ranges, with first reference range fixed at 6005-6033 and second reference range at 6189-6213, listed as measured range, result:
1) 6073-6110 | 0.7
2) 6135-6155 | 0.3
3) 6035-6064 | -0.1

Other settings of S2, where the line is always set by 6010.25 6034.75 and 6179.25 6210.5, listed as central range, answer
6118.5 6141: 0.89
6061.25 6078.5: -0.04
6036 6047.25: 0.15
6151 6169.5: 1.08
